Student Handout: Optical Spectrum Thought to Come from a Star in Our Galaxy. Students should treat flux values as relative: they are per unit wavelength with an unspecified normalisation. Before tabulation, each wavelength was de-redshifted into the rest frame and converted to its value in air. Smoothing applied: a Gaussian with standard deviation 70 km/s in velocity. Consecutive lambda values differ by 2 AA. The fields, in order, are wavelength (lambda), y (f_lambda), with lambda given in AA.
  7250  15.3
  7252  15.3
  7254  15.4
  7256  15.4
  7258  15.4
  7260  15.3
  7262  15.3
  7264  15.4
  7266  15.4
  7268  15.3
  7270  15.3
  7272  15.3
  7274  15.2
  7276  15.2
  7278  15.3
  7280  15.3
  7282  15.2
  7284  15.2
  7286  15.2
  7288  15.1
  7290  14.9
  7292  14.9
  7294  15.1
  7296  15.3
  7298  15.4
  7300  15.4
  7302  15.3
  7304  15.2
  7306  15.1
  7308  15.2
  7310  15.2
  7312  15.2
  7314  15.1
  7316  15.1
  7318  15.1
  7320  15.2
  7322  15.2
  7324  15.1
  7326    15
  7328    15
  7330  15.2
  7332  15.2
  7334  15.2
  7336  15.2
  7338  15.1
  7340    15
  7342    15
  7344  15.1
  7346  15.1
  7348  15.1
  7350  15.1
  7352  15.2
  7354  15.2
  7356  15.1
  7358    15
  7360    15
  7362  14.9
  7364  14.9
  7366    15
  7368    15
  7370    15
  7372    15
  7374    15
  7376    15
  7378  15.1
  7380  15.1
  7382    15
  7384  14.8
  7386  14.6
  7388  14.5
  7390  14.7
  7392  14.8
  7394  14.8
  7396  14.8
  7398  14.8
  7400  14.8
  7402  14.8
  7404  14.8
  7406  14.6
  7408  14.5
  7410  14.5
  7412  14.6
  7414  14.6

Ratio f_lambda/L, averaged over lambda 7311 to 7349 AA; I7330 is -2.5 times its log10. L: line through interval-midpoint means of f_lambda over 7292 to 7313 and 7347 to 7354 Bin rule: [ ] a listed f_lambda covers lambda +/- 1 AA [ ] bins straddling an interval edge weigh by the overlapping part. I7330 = 0.00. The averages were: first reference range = 15.2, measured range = 15.1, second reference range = 15.1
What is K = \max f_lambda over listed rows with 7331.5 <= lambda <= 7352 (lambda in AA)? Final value 15.2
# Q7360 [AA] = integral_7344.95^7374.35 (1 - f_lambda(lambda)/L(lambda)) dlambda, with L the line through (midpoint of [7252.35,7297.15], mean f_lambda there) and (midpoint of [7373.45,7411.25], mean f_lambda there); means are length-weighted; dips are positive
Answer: -0.25 AA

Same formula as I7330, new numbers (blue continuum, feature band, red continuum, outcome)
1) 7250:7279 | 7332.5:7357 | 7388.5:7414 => -0.01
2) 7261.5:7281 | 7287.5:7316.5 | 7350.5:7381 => 0.00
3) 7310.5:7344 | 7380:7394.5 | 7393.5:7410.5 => 0.00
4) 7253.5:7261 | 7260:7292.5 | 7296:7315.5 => 0.01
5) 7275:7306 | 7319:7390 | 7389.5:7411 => -0.01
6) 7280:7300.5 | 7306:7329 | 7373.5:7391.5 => 0.00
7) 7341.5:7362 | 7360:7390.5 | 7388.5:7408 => 0.00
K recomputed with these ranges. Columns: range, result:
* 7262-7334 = 15.4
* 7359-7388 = 15.1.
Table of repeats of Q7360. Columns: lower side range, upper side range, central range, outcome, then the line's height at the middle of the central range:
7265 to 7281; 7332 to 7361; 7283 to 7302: 0.1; 15.2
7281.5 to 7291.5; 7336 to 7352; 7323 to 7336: 0.0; 15.1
